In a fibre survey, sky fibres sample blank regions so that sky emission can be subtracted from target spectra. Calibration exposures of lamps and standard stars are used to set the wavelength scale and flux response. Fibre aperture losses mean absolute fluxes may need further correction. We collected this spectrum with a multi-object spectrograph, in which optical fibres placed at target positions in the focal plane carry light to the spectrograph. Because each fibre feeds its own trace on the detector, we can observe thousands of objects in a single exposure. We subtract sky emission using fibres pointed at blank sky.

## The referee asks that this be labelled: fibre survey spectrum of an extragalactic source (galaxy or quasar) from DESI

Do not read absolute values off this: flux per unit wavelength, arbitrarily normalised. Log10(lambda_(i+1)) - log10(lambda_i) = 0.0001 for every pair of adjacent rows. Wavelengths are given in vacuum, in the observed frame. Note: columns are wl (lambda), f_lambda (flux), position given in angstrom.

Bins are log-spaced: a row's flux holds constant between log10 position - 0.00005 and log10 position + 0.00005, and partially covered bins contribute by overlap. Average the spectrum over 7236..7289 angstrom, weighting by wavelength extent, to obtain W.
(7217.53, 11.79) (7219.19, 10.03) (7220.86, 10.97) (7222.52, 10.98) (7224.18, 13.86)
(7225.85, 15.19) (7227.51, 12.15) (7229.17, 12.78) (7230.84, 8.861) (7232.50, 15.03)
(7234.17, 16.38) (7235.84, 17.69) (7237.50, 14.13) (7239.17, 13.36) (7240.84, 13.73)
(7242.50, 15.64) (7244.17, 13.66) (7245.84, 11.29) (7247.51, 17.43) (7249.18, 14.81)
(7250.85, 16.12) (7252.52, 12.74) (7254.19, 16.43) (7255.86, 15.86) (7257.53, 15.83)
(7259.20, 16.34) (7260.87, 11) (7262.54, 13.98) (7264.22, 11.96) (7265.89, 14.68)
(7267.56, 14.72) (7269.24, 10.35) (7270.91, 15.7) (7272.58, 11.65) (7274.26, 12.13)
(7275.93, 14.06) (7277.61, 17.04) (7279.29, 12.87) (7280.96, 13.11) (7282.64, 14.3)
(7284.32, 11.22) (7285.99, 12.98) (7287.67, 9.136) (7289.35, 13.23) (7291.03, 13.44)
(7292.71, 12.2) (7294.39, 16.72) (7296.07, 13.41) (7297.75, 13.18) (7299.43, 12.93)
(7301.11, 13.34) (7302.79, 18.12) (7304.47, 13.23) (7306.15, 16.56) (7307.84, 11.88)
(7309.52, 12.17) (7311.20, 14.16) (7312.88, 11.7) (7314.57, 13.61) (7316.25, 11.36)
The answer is 13.9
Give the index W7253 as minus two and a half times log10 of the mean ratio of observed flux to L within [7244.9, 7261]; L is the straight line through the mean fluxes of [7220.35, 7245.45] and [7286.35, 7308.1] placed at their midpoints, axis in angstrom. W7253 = -0.10 mag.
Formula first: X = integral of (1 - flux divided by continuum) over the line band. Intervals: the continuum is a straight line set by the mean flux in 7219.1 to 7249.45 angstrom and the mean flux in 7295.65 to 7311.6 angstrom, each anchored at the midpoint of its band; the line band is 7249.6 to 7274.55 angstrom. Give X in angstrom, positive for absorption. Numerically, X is -0.5 angstrom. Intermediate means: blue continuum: 13.6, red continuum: 13.9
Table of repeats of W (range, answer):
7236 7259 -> 14.8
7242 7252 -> 14.7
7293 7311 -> 14.1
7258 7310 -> 13.5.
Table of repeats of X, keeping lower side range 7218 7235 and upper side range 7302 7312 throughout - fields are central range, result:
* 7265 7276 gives 0.2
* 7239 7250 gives -1.1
